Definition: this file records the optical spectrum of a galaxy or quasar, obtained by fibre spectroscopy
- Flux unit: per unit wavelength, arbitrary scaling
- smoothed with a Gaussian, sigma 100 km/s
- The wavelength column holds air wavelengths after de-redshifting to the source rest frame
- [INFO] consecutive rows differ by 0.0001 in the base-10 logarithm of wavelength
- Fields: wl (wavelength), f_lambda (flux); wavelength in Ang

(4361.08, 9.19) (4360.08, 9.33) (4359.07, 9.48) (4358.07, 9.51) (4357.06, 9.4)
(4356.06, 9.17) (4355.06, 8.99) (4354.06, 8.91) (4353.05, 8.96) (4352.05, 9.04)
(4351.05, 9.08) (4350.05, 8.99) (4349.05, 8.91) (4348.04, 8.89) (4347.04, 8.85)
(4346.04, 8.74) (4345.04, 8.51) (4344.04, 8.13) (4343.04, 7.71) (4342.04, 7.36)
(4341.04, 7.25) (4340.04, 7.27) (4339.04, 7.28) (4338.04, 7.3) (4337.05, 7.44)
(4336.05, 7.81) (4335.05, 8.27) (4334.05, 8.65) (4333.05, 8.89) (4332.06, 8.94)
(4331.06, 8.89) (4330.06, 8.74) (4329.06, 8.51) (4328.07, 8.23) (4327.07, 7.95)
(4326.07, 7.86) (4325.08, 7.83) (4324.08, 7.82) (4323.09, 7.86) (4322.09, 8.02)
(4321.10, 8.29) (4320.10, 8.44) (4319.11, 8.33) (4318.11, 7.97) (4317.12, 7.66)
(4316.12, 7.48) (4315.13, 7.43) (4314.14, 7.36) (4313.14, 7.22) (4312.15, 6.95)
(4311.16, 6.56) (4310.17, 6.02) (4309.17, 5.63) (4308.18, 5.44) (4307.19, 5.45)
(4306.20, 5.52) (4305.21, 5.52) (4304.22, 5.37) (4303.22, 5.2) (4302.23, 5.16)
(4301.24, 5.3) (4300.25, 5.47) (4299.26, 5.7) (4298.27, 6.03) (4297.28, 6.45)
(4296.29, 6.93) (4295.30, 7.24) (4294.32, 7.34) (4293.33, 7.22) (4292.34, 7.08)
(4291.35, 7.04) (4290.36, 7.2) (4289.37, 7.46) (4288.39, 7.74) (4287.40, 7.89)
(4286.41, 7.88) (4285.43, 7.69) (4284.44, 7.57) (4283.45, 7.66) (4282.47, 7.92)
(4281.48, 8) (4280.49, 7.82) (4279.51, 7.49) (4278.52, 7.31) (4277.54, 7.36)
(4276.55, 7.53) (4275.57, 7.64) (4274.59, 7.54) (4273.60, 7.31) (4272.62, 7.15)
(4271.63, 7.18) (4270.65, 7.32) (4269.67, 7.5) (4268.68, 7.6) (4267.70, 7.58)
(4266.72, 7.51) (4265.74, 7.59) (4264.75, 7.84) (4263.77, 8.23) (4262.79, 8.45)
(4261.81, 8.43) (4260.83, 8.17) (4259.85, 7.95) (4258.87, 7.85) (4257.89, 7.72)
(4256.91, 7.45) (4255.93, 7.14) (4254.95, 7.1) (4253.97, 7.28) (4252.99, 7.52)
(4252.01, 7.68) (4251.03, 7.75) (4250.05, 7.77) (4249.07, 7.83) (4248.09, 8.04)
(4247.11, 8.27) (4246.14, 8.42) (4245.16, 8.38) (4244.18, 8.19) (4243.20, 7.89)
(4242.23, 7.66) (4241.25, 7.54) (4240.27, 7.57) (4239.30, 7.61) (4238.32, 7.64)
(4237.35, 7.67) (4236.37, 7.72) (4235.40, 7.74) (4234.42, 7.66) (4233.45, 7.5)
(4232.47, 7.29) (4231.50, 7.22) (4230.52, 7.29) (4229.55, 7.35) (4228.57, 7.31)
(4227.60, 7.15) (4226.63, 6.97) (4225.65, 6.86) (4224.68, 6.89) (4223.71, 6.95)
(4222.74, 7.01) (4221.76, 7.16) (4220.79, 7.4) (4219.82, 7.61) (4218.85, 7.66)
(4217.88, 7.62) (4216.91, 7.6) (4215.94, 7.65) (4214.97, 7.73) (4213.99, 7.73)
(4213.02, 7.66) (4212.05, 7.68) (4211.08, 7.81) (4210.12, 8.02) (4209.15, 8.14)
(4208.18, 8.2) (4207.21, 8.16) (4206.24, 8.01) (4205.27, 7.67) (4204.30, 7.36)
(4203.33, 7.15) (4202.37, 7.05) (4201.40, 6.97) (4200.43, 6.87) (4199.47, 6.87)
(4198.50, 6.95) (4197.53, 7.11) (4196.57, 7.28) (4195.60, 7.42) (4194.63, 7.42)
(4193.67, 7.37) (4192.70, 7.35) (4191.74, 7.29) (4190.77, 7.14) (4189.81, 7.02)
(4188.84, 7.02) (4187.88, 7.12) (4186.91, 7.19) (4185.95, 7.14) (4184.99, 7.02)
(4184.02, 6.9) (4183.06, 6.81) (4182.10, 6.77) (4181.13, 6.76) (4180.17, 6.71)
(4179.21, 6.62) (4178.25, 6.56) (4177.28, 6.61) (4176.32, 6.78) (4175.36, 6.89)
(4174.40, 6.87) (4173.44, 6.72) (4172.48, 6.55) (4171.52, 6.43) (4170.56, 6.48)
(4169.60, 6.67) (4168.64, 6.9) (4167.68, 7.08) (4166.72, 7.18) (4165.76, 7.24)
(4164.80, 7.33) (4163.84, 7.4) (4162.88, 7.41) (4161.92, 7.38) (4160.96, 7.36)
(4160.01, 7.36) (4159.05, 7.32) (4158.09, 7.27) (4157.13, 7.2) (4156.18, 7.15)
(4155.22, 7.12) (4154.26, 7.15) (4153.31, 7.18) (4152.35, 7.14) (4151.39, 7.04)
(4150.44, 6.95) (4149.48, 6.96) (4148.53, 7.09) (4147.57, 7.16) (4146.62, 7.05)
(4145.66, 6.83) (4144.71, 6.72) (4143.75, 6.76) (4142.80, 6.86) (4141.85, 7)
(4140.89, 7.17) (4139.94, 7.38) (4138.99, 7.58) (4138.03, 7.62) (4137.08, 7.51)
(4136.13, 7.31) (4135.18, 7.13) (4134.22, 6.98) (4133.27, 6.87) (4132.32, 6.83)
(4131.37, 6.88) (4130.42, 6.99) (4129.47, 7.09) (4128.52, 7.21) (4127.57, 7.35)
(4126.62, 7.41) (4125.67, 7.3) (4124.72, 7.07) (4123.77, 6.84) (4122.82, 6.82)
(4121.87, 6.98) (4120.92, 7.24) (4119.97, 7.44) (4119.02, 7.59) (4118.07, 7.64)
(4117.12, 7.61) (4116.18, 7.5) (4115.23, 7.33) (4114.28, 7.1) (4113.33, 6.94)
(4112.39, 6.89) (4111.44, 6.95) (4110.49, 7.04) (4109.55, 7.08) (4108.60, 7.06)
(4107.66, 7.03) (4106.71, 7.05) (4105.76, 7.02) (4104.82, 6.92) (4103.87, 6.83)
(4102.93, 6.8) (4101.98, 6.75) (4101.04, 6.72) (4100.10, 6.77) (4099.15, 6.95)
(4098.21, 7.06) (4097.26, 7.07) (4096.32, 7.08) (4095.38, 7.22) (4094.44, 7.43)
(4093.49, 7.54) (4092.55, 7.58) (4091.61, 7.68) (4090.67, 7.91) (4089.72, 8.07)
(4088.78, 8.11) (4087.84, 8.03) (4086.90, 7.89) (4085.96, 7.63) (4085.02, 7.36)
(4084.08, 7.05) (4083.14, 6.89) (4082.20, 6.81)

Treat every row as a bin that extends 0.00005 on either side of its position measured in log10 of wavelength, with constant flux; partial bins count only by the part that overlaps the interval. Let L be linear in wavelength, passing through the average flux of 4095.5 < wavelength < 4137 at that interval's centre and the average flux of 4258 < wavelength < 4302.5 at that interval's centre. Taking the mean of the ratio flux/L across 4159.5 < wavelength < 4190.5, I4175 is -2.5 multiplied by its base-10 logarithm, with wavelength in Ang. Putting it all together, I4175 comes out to 0.036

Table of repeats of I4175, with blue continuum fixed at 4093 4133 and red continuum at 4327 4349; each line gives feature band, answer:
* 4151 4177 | 0.04 mag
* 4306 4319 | 0.19 mag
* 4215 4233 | 0.05 mag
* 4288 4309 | 0.26 mag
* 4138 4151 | 0.03 mag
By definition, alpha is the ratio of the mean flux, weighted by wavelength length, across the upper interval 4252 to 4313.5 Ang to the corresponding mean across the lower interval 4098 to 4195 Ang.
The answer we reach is 1.00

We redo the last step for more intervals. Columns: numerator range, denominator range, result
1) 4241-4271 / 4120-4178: 1.10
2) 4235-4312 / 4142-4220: 1.01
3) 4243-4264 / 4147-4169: 1.10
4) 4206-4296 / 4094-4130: 1.07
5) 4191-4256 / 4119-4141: 1.05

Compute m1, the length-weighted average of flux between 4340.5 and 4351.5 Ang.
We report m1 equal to 8.39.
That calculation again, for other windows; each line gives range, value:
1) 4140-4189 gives 6.99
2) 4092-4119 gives 7.12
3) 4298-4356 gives 7.56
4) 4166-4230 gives 7.19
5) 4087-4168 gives 7.19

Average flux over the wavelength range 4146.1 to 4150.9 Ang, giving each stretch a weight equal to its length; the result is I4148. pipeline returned 7.03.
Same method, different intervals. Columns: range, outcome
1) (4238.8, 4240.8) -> 7.58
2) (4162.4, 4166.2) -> 7.34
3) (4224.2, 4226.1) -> 6.89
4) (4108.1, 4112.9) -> 7.02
